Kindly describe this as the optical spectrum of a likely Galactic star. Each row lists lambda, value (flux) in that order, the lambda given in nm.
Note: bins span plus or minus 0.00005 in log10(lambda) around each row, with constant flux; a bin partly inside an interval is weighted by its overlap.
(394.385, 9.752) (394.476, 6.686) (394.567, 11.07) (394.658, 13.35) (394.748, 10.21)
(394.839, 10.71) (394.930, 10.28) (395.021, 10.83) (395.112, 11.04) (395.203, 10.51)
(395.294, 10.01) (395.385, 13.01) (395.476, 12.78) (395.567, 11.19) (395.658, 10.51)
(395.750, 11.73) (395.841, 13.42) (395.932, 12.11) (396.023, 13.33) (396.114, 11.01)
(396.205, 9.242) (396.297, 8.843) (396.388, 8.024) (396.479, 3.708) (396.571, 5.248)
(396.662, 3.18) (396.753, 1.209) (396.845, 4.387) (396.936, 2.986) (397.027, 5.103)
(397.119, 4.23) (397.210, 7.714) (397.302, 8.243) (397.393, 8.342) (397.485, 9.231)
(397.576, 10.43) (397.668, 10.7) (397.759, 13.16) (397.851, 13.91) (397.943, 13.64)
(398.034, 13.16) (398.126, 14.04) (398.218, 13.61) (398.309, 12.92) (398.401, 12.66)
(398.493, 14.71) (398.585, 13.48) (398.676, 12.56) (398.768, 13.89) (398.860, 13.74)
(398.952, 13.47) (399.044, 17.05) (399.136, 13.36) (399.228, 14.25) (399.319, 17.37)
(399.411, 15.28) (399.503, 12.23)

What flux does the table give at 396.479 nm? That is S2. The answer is 3.708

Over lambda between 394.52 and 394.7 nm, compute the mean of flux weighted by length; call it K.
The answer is 12.1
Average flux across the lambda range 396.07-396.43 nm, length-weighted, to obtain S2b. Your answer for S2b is 9.28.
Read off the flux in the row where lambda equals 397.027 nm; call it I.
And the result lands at 5.103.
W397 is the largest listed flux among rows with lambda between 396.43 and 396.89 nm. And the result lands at 5.248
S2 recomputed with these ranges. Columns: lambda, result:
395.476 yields 12.78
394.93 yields 10.28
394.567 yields 11.07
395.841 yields 13.42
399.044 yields 17.05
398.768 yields 13.89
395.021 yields 10.83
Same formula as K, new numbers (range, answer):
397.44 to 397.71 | 10.1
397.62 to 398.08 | 12.9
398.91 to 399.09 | 15.3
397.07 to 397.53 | 7.52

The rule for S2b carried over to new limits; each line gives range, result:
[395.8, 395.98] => 12.8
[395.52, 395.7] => 10.9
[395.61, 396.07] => 12.2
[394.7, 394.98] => 10.5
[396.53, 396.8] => 3.18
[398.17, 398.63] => 13.5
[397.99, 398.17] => 13.6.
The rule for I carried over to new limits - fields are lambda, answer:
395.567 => 11.19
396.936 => 2.986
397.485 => 9.231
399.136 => 13.36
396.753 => 1.209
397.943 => 13.64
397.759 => 13.16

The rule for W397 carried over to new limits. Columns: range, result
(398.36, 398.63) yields 14.71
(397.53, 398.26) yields 14.04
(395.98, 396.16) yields 13.33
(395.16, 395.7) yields 13.01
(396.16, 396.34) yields 9.242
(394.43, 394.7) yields 13.35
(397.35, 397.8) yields 13.16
